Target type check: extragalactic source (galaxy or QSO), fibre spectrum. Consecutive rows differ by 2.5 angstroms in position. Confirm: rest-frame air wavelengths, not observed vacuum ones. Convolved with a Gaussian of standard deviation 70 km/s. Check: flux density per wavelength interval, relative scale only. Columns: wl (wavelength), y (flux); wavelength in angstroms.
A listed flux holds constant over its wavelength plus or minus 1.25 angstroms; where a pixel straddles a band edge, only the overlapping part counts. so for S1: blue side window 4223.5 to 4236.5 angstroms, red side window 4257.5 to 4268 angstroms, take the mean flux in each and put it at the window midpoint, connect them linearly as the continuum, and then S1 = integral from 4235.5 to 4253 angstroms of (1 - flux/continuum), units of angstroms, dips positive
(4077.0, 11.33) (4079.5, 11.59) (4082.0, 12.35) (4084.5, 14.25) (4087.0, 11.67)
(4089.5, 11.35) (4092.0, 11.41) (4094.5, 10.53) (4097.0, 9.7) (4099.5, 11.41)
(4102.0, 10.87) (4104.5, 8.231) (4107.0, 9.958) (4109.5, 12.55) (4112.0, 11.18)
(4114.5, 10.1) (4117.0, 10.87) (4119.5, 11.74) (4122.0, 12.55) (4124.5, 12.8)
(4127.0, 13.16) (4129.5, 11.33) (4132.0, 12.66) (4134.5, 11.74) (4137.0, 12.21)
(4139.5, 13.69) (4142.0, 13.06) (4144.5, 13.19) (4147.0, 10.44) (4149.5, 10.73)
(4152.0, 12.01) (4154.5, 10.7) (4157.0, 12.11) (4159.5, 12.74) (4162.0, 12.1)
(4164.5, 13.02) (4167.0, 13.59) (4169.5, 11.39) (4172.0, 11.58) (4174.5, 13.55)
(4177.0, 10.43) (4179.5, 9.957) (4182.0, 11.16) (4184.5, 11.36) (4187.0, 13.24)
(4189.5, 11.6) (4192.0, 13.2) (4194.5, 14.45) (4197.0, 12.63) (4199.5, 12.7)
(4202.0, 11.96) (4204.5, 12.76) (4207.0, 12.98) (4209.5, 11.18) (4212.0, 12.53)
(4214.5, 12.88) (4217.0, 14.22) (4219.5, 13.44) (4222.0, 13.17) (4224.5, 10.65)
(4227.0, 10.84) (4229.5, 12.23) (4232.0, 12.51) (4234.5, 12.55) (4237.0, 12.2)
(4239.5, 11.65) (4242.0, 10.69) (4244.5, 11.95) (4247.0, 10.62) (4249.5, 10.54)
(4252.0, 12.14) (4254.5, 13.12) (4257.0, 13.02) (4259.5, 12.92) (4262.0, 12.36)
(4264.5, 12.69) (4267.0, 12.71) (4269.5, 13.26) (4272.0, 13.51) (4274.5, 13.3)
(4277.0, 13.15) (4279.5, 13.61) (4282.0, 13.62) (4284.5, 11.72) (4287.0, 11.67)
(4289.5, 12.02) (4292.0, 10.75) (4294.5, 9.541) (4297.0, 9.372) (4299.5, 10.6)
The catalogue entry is 1.12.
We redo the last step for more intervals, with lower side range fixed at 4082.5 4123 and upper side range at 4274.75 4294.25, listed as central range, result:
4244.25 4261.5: 0.0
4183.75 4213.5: -2.1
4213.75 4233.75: -1.0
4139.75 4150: -0.6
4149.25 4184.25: -0.8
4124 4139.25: -1.4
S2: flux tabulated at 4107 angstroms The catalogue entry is 9.958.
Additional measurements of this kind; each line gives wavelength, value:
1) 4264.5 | 12.69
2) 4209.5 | 11.18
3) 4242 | 10.69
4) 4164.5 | 13.02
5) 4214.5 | 12.88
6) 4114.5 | 10.1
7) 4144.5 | 13.19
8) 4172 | 11.58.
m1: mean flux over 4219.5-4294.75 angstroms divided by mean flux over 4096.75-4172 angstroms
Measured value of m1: 1.0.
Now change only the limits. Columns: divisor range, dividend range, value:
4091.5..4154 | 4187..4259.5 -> 1.07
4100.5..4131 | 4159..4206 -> 1.09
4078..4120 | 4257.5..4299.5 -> 1.10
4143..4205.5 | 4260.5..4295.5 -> 1.03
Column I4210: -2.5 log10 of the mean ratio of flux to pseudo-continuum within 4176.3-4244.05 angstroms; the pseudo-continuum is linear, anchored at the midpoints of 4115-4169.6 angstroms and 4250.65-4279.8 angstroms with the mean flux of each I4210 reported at 0.03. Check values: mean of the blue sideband 12.2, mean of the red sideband 13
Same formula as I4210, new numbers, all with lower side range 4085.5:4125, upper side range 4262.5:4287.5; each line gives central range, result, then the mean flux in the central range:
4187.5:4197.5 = -0.09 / 13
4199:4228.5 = -0.02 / 12.4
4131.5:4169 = -0.06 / 12.2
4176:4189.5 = 0.06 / 11.3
